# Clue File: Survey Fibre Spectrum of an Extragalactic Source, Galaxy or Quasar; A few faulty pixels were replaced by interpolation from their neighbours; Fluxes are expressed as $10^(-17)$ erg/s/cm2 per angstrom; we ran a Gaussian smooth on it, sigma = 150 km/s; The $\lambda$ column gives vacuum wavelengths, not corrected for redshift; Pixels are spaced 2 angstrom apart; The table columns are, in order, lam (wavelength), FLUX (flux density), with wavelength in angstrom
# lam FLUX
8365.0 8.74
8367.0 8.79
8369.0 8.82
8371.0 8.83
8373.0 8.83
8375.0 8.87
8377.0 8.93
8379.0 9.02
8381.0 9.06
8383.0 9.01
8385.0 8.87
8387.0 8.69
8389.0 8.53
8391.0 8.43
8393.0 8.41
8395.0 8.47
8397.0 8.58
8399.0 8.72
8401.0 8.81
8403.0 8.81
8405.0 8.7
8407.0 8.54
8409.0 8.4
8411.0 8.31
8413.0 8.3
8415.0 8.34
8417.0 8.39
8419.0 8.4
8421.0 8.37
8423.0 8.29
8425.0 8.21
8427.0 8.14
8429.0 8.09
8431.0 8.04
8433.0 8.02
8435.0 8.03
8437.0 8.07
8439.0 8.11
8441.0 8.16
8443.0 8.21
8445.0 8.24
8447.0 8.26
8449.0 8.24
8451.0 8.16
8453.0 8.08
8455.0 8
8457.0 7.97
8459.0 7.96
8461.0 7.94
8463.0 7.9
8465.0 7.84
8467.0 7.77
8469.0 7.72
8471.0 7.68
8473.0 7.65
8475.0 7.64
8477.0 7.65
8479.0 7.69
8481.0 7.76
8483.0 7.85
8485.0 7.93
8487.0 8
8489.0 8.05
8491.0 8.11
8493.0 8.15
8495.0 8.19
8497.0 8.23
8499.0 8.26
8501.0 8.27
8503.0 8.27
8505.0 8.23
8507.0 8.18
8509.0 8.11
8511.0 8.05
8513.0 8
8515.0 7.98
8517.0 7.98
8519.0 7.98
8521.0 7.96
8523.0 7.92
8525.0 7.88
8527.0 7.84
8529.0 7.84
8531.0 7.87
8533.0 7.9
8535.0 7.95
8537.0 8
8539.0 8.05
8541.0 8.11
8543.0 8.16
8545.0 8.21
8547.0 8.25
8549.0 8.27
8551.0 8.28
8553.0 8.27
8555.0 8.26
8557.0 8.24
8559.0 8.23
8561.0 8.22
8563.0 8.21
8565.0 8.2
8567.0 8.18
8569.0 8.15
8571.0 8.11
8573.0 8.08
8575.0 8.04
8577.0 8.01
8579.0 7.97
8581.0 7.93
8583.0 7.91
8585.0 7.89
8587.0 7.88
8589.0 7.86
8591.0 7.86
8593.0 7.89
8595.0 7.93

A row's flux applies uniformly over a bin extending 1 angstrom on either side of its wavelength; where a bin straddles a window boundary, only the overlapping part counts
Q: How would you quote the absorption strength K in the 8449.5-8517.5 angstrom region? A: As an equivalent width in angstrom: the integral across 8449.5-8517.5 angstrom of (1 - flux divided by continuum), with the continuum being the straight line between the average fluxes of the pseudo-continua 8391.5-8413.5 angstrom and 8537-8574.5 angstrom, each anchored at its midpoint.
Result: 3.1 angstrom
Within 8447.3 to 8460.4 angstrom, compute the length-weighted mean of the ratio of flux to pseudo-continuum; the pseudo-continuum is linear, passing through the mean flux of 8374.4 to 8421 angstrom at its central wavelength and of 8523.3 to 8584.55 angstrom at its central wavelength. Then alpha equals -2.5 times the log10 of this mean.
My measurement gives 0.047 mag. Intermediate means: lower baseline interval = 8.63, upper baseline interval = 8.08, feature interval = 8.07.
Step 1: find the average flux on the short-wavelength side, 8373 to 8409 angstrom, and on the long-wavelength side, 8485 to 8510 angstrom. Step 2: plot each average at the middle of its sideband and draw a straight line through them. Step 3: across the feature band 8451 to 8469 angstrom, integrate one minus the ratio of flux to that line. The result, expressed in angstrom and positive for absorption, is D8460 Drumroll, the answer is 0.92 angstrom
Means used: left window 8.73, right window 8.16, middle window 7.93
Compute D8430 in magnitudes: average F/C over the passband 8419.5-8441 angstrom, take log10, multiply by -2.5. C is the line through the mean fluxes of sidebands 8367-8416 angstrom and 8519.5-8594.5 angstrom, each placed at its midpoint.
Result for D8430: 0.05 mag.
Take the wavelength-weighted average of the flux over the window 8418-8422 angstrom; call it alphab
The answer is 8.38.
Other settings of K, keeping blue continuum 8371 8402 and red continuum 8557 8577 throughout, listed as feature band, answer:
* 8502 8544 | 1.46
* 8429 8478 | 3.19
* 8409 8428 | 0.74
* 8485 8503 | 0.52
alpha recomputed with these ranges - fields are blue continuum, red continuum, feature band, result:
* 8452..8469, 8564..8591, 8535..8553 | -0.02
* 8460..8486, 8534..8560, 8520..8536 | 0.02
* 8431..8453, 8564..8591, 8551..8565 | -0.03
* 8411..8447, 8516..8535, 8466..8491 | 0.04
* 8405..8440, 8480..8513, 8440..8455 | 0.00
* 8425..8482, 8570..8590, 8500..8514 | -0.03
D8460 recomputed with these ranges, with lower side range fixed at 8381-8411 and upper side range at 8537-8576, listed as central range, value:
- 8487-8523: 0.95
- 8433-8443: 0.50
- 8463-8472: 0.71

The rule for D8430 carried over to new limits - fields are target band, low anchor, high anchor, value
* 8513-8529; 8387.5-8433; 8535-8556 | 0.038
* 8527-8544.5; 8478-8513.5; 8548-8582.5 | 0.018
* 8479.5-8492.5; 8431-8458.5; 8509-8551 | 0.016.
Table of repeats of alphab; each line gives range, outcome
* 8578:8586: 7.92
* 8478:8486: 7.81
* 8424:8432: 8.12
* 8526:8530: 7.84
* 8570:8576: 8.08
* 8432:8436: 8.02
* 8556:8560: 8.23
